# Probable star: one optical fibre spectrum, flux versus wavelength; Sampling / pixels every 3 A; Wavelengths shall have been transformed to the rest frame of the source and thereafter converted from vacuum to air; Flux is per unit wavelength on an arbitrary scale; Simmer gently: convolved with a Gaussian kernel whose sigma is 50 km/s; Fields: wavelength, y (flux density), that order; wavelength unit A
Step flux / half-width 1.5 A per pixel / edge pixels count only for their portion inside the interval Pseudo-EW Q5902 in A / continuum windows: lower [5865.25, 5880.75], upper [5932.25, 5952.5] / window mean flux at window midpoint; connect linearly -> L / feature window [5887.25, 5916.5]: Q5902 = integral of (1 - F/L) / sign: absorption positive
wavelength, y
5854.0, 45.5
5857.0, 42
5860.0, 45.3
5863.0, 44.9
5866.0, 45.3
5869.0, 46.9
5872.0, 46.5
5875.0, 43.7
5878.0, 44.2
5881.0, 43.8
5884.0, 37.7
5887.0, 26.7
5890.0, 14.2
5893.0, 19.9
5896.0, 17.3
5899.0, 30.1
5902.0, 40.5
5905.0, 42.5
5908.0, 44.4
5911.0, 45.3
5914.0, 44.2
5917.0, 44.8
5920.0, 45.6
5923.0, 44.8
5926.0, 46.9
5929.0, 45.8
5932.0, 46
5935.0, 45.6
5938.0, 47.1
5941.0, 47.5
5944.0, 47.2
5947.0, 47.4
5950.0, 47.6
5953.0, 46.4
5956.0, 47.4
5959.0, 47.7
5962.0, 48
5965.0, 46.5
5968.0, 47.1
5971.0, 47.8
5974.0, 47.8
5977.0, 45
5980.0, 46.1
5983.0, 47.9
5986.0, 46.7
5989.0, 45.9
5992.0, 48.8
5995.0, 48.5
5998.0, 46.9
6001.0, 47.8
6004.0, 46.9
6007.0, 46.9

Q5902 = 8.1 A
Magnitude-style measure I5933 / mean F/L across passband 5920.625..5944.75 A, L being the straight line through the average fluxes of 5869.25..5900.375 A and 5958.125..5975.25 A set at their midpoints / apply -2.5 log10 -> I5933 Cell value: -0.12 mag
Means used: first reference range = 33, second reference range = 47.5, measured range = 46.3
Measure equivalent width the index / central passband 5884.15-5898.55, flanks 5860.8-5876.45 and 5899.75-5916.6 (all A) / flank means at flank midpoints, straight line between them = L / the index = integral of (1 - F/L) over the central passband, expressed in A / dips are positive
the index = 7.20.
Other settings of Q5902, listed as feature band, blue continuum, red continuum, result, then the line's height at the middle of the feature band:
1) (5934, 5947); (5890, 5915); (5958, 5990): -1.9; 40.9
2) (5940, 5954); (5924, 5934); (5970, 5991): -0.3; 46.4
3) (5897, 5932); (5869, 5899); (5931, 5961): -2.5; 40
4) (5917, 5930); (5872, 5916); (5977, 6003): -2.1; 39.3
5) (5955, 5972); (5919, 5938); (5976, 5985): -0.4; 46.3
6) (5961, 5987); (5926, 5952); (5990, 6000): 0.3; 47.5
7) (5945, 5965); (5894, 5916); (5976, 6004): -1.9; 43.1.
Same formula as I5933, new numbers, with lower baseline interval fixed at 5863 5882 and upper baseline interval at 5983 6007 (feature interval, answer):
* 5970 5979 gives 0.005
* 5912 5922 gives 0.025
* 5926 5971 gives -0.011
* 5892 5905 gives 0.491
